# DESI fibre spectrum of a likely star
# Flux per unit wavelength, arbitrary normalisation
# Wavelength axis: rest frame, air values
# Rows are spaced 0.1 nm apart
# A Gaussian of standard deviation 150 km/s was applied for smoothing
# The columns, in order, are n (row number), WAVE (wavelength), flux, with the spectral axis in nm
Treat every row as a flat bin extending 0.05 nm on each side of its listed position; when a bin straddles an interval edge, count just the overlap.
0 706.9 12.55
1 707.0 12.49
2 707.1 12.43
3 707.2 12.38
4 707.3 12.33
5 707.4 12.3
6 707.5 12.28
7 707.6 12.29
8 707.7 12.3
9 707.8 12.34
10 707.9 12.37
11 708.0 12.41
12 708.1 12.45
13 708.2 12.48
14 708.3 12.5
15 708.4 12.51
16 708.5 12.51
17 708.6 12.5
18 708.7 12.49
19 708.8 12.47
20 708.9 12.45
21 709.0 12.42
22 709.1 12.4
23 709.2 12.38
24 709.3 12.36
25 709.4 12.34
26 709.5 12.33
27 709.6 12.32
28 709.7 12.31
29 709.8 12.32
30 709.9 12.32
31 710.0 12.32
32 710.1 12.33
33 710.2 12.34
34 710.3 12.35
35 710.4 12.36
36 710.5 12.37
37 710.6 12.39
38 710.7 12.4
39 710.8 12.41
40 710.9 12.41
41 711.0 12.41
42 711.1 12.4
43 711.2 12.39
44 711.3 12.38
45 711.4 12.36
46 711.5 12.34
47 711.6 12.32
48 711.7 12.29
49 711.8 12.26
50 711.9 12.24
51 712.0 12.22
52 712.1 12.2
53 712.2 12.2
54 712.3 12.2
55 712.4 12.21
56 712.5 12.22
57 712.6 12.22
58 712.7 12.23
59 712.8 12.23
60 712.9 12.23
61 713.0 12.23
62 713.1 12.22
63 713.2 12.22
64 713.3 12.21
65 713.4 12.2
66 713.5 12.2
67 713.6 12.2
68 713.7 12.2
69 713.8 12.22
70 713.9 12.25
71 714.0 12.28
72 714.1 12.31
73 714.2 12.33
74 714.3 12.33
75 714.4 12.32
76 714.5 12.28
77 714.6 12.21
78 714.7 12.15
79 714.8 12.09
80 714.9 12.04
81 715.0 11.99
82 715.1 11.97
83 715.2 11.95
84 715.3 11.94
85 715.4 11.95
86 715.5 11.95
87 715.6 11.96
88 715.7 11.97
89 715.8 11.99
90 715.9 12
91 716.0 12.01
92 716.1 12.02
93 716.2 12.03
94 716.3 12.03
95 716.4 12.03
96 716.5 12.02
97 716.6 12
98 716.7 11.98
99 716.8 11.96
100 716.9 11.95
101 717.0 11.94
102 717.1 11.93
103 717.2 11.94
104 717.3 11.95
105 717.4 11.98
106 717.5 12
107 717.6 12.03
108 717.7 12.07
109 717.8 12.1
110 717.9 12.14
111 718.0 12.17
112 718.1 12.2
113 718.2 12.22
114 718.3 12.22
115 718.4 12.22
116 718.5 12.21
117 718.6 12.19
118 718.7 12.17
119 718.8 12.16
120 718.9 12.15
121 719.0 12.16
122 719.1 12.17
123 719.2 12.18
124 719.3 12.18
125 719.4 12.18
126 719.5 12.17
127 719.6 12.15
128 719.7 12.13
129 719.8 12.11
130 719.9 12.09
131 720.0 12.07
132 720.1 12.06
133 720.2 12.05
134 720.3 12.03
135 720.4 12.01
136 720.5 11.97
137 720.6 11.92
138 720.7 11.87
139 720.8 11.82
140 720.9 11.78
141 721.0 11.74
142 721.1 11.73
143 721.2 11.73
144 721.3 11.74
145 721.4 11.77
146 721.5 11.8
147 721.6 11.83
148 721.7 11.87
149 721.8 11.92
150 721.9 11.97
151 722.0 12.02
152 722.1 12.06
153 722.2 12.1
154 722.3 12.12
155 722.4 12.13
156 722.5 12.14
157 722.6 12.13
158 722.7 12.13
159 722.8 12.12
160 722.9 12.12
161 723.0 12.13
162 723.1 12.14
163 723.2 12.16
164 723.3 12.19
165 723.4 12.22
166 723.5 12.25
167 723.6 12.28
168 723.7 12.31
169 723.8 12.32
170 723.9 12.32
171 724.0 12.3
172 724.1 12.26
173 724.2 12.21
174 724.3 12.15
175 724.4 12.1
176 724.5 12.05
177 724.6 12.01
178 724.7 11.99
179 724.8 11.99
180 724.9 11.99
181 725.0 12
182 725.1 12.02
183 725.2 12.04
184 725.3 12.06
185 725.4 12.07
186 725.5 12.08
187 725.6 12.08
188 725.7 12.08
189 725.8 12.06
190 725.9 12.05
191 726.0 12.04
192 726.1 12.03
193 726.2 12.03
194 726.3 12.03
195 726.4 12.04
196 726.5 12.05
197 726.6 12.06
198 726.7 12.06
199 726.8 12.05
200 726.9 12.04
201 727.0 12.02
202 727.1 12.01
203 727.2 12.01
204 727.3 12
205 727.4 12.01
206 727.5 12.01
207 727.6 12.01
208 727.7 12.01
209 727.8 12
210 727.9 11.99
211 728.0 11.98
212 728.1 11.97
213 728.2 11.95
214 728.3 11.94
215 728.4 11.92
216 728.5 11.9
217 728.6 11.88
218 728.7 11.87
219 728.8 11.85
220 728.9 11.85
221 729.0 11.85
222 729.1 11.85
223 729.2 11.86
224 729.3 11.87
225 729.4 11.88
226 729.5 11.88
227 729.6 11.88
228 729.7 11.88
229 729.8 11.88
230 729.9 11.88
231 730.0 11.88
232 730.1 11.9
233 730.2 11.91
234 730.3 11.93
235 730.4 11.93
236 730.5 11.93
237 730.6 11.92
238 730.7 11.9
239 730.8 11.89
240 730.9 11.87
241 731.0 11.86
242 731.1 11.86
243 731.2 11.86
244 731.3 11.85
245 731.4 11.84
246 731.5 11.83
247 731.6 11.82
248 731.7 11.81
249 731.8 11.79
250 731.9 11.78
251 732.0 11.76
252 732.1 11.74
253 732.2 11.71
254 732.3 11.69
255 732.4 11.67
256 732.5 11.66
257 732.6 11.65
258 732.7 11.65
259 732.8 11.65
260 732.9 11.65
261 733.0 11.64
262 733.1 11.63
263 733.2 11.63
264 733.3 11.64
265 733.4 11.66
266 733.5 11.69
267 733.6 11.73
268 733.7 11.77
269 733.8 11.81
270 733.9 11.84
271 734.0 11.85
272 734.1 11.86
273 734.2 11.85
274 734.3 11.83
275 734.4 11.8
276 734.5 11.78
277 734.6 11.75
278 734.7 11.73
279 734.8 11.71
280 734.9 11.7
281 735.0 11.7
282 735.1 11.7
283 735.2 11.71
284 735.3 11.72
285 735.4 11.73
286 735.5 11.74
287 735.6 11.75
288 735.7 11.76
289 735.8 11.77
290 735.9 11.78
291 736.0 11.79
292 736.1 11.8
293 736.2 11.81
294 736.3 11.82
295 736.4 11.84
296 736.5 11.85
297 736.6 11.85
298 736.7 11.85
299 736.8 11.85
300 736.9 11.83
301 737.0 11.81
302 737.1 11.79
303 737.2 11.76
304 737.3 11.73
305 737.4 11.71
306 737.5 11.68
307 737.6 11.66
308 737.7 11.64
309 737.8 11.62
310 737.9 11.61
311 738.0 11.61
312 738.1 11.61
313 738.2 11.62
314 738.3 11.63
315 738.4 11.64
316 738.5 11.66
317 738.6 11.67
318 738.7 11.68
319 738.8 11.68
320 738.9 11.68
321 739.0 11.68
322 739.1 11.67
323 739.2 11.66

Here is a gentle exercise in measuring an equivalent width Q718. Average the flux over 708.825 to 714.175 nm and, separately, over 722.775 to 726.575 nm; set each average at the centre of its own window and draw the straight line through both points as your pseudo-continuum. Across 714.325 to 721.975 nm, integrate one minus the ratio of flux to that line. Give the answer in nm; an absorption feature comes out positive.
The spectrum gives 0.11 nm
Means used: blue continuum 12.3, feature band 12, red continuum 12.1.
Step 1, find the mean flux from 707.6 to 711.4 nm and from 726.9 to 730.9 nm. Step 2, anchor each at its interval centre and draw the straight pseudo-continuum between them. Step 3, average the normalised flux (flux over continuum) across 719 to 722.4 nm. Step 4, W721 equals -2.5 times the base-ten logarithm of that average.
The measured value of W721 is 0.01 mag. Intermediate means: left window 12.4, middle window 12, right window 11.9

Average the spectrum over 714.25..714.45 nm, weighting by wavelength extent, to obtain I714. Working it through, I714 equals 12.3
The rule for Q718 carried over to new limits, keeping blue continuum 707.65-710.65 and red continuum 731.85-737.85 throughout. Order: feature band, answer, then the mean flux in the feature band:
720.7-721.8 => 0.03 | 11.8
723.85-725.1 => -0.01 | 12.1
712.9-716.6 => 0.04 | 12.1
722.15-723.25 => -0.01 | 12.1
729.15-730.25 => 0.00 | 11.9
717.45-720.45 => 0.00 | 12.1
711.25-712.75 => 0.01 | 12.3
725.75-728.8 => -0.02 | 12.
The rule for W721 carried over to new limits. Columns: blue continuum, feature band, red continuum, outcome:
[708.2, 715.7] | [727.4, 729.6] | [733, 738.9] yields -0.002 mag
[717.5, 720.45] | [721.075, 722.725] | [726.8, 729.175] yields 0.011 mag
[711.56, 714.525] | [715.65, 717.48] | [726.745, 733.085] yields 0.016 mag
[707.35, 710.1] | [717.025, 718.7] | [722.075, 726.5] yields 0.012 mag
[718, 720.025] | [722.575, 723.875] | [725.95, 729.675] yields -0.011 mag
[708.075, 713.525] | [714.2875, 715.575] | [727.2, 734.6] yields 0.014 mag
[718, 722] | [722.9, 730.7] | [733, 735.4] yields -0.012 mag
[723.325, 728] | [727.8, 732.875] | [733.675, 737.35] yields 0.009 mag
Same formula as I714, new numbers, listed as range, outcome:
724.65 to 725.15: 12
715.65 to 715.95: 12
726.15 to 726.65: 12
